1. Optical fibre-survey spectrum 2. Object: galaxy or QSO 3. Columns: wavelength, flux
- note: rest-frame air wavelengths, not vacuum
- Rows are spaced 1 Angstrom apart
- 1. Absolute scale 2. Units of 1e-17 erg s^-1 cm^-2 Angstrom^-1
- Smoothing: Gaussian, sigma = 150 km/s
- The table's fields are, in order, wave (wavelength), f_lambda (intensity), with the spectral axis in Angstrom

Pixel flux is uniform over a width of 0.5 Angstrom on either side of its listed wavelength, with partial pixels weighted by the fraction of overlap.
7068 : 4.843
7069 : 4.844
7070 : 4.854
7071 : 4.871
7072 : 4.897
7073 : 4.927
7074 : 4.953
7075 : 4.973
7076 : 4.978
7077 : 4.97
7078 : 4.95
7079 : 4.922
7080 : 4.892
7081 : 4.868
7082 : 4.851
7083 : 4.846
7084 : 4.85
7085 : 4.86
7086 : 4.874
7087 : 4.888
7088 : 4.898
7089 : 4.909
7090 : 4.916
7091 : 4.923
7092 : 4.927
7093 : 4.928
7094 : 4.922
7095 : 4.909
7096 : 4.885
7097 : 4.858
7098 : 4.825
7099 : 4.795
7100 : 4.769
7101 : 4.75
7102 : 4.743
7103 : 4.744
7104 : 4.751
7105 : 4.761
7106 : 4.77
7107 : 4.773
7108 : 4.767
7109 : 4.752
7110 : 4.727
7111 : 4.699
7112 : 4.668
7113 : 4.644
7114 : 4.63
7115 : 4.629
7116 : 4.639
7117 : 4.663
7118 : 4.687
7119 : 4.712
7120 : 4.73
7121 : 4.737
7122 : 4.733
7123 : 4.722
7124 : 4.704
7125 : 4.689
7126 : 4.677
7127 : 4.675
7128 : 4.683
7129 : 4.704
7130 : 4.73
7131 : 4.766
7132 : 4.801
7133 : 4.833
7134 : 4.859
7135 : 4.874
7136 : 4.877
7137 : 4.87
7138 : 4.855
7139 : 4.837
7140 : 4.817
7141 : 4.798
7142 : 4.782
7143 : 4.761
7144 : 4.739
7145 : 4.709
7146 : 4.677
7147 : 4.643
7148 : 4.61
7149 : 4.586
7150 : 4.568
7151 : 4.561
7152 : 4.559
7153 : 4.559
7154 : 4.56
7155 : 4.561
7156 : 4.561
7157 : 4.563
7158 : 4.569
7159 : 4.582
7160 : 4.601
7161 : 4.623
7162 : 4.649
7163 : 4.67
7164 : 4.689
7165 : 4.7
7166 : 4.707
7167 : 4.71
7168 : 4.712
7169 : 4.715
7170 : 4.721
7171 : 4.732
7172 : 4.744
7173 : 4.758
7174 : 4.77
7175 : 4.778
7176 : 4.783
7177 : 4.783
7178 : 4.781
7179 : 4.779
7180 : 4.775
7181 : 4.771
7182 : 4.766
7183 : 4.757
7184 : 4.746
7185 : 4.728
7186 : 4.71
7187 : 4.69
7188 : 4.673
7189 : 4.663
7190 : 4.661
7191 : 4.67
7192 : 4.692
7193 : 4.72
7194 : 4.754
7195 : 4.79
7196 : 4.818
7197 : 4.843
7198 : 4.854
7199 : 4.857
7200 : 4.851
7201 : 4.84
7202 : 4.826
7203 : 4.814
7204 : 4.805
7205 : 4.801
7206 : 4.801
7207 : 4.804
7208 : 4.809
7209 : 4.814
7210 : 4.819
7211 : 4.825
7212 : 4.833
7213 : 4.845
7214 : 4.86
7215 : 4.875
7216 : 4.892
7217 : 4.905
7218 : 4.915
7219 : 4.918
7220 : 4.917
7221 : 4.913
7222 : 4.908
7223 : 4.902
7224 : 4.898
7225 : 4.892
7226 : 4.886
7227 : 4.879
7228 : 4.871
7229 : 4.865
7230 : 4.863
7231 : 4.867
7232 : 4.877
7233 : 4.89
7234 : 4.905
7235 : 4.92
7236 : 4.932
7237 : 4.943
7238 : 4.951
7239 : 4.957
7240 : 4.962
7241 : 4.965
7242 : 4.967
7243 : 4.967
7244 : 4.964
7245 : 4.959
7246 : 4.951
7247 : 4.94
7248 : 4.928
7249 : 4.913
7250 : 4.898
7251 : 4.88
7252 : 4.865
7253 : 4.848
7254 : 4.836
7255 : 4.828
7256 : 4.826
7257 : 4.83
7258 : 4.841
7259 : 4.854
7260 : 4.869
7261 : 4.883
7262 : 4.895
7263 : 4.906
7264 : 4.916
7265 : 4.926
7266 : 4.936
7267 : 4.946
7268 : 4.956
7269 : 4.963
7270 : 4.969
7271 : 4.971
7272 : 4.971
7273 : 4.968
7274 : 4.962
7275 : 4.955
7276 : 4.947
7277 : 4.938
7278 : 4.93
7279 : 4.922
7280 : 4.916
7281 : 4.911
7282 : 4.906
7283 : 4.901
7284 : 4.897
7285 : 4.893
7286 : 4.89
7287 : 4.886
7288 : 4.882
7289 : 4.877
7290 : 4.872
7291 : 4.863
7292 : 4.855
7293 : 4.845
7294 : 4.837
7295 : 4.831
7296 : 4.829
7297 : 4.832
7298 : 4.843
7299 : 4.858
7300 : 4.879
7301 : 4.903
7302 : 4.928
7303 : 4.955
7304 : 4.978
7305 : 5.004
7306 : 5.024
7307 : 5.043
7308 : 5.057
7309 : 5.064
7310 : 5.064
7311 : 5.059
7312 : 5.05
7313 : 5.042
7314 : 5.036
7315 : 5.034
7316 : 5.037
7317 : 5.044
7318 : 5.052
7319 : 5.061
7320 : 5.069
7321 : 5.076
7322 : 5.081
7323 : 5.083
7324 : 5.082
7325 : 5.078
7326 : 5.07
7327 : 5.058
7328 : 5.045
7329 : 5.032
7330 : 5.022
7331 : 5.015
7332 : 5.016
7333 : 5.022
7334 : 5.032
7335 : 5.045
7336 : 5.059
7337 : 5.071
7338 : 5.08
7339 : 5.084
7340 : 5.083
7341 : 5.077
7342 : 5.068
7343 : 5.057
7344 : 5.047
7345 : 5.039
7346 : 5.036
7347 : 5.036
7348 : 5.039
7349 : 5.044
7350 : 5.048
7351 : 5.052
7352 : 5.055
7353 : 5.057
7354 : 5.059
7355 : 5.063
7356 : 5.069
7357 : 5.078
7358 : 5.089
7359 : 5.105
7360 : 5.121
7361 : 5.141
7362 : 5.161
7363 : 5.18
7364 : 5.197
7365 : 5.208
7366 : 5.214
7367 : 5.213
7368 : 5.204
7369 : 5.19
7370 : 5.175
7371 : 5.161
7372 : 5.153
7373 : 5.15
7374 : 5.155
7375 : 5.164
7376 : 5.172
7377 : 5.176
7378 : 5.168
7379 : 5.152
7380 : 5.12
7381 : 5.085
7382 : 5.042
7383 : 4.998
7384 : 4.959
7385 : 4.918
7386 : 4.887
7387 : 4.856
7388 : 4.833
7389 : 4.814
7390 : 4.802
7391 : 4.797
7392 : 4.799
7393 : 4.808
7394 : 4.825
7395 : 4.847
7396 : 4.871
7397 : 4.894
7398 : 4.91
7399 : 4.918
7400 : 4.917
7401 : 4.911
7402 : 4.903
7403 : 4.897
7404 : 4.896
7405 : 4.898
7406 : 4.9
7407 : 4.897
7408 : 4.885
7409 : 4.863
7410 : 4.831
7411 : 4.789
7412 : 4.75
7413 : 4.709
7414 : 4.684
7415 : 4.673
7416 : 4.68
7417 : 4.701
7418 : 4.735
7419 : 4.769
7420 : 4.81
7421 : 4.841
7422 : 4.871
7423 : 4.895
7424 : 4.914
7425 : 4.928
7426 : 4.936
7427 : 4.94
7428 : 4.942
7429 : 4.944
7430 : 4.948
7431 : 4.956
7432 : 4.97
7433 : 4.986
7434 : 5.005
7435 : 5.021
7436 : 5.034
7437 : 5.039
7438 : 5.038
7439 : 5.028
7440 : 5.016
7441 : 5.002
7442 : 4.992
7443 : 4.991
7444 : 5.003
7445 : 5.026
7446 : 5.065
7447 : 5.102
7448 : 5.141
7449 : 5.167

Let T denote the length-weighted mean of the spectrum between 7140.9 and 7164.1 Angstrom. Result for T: 4.63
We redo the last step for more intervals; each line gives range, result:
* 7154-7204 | 4.72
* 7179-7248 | 4.85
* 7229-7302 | 4.9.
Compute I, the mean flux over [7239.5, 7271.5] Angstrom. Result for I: 4.91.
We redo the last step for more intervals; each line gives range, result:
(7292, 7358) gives 5.02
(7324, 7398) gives 5.05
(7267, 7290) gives 4.93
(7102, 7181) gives 4.71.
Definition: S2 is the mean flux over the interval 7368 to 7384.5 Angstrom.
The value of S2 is 5.13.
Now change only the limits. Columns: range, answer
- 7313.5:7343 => 5.06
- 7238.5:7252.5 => 4.94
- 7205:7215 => 4.82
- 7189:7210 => 4.79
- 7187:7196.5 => 4.71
